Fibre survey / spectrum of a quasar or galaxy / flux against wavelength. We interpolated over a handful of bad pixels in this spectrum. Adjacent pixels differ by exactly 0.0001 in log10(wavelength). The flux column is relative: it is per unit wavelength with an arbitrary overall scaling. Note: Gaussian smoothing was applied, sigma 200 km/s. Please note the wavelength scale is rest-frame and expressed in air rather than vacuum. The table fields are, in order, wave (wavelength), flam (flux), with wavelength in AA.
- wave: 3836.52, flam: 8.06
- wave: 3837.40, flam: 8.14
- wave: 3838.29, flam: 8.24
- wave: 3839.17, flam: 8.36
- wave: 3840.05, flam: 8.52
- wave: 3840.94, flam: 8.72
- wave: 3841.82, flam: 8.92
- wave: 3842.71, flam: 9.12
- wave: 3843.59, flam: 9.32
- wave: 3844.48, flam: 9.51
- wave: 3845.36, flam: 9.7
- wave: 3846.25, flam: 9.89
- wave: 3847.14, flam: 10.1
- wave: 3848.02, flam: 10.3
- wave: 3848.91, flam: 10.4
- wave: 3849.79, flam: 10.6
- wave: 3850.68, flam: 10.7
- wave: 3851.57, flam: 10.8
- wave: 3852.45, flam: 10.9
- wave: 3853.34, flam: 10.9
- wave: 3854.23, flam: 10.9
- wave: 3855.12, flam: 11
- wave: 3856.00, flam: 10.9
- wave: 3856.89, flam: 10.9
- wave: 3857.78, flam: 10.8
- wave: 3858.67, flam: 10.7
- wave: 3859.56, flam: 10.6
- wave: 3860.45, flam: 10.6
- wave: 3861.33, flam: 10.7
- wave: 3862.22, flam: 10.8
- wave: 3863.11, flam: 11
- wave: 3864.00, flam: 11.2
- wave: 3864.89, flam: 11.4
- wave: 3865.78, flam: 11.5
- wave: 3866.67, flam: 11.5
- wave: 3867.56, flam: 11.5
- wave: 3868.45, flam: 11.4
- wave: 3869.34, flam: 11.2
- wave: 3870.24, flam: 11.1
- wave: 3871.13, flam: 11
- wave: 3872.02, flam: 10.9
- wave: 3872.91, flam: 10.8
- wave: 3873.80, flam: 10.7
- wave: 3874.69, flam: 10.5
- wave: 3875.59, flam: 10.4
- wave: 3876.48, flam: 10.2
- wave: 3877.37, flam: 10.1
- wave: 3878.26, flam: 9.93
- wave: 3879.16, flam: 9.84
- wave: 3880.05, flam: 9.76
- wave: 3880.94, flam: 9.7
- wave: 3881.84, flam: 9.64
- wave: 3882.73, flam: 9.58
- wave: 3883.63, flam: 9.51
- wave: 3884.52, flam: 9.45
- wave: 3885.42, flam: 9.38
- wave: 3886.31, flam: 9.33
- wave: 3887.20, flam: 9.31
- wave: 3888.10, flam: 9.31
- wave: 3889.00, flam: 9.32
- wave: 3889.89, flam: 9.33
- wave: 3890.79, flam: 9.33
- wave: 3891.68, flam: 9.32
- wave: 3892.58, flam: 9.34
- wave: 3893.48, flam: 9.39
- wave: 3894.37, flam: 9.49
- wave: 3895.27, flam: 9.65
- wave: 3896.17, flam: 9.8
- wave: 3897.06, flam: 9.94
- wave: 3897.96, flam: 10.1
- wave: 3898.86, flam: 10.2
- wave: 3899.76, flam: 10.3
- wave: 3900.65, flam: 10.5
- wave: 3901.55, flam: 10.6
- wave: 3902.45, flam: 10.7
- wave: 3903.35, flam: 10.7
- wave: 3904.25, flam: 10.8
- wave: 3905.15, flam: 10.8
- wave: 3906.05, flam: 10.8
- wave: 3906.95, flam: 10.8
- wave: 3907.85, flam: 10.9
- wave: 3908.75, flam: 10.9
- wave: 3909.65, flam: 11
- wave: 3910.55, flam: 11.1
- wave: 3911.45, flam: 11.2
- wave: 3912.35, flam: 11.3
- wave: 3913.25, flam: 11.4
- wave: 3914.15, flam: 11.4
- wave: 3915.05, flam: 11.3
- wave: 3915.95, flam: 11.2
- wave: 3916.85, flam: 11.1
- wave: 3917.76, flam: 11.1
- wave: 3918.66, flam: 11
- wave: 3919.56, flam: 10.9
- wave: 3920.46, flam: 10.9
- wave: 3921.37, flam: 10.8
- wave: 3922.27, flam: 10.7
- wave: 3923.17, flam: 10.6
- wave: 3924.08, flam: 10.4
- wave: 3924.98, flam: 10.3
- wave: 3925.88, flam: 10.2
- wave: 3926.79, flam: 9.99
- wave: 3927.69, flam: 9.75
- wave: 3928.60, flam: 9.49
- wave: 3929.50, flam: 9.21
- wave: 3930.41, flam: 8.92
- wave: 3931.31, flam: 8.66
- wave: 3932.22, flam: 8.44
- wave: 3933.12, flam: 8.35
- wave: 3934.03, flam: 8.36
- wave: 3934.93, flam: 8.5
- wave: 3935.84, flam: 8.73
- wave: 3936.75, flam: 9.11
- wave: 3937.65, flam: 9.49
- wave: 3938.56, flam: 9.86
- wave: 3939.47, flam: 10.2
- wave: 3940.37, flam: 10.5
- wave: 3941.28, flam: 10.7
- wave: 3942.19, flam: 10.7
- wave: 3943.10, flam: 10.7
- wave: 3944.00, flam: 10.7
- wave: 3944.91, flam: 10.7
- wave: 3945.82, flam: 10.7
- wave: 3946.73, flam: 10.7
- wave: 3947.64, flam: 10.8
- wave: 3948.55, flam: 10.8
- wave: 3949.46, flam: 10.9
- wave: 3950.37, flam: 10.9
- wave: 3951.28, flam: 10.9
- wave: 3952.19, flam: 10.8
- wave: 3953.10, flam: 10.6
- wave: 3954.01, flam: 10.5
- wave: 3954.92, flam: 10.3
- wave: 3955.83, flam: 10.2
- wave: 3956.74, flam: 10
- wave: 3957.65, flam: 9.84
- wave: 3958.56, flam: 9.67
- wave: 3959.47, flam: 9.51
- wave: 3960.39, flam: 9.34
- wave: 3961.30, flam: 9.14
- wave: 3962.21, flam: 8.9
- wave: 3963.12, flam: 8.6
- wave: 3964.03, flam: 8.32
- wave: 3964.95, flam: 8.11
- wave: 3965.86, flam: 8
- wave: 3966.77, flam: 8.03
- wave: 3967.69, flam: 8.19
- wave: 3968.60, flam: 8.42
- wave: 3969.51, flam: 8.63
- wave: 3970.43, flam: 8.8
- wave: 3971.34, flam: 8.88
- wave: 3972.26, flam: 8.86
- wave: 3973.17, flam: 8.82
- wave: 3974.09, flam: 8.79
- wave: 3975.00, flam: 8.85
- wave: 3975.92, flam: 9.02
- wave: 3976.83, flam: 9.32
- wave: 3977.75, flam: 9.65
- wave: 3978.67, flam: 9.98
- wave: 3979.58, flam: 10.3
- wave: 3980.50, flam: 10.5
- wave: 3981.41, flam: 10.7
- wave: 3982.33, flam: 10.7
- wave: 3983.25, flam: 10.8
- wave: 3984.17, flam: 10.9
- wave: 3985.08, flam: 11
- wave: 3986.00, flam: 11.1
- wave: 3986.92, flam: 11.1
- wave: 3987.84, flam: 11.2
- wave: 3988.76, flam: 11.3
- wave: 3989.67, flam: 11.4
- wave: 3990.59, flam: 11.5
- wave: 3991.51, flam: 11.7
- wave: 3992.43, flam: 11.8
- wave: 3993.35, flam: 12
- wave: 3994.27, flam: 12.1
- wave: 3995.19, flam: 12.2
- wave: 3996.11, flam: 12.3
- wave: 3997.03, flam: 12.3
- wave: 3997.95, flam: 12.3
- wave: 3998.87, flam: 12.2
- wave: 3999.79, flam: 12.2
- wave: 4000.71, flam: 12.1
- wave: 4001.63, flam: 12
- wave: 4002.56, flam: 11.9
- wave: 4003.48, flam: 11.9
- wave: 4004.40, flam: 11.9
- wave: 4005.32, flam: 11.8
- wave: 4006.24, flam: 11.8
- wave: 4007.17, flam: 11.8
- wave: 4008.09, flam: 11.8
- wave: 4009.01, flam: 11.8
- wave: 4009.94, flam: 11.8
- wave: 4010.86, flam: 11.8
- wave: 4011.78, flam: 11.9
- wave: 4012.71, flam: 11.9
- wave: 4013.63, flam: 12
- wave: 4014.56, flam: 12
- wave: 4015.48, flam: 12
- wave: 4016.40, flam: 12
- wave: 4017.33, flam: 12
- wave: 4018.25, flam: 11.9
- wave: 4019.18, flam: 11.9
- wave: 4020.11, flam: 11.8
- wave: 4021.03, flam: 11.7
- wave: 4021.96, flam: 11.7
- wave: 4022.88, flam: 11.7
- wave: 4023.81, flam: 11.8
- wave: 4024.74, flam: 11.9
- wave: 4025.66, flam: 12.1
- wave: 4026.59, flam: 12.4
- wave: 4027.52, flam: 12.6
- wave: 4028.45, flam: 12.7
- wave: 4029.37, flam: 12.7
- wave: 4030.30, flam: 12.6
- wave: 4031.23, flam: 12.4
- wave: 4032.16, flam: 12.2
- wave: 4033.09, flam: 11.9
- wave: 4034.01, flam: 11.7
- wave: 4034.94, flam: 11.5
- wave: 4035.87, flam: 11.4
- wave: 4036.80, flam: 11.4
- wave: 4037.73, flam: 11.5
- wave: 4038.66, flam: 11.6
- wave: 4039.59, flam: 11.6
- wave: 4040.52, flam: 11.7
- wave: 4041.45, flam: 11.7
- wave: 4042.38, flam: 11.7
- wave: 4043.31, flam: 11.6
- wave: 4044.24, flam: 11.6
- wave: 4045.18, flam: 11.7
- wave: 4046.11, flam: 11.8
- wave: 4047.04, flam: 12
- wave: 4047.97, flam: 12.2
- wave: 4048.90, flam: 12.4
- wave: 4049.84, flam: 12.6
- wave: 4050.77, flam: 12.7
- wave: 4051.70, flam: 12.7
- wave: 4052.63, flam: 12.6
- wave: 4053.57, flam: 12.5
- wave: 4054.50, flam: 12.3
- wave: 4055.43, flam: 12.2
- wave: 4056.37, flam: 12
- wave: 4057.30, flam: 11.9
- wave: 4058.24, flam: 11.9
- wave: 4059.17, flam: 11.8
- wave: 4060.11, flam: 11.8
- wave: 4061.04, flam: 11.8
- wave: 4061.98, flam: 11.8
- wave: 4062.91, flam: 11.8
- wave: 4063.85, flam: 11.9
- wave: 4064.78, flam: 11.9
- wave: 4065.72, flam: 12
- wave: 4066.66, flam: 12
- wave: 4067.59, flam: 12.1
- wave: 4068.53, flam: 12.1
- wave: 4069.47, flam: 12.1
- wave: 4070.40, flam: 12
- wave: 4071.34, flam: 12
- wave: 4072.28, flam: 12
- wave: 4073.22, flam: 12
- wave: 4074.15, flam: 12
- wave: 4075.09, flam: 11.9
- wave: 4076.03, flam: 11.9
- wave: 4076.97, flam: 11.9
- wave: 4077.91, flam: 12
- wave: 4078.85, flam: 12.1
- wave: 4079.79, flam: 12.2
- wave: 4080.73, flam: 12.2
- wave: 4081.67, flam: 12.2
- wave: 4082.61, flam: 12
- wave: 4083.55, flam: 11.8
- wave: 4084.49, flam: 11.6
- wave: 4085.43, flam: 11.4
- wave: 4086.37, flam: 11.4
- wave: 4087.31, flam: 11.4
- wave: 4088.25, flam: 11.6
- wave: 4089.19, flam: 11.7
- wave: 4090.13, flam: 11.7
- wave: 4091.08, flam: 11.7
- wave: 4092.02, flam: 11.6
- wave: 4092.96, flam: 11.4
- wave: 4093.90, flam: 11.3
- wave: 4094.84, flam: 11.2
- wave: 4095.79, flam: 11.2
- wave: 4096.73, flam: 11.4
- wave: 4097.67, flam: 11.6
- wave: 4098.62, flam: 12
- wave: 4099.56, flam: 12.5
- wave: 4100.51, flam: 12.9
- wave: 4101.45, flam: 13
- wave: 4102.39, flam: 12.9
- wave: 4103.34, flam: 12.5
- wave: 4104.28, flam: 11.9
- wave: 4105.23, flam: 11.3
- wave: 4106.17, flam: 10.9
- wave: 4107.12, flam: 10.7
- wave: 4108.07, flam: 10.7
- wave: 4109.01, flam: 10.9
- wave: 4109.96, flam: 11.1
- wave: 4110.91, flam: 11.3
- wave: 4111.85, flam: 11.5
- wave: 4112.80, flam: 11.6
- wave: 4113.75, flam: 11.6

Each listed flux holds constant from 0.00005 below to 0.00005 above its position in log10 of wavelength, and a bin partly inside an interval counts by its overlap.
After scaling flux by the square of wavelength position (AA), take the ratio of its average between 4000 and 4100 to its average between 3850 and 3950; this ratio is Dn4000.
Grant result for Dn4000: 1.24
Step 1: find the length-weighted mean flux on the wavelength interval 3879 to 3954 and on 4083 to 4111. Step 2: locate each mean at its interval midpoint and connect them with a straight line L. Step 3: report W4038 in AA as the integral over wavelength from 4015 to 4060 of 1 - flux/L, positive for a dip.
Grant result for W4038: -3.47 AA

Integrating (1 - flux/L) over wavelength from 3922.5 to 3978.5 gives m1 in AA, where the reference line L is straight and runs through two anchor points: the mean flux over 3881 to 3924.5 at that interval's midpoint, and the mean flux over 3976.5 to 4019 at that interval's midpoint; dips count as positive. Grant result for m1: 6.9 AA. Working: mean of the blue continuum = 10.3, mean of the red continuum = 11.5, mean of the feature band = 9.58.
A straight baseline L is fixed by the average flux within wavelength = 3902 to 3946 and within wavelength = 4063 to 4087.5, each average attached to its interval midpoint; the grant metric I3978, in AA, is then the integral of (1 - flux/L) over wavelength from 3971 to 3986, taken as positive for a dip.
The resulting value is 1.43 AA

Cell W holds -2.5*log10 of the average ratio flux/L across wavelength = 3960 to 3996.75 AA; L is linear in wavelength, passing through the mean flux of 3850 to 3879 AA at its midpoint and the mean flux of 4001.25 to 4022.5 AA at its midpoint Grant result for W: 0.17 mag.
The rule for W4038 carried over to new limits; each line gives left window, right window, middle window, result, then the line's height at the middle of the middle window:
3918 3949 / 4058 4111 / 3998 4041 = -3.6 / 11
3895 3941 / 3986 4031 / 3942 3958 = 0.4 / 10.9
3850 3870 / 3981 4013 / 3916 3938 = 2.9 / 11.3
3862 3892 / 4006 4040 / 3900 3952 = 2.1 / 10.8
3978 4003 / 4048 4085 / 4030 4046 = 0.1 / 11.8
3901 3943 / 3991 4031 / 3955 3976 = 4.2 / 11.1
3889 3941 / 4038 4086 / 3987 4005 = -1.2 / 11.2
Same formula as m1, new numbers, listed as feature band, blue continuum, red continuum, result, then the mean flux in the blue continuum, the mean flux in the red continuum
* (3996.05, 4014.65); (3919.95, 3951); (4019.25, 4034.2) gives -0.6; 10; 12.1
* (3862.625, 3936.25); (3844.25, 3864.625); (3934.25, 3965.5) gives 0.5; 10.6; 9.96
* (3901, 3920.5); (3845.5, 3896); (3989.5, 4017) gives -0.3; 10.3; 11.9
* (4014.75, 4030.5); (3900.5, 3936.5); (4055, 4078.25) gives -0.8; 10.3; 11.9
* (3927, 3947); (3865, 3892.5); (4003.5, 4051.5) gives 2.2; 10.2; 11.9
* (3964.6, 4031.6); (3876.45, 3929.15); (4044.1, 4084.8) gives 1.2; 10.3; 12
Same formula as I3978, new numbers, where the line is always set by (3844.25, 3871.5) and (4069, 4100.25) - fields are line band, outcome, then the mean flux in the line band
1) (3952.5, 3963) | 1.35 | 9.8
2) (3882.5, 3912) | 2.42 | 10.1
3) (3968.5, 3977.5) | 1.93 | 8.87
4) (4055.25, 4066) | -0.18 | 11.9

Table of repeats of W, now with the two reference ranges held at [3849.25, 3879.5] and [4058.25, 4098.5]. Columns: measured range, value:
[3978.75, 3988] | 0.06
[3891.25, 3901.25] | 0.12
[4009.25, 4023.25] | -0.03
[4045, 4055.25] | -0.06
